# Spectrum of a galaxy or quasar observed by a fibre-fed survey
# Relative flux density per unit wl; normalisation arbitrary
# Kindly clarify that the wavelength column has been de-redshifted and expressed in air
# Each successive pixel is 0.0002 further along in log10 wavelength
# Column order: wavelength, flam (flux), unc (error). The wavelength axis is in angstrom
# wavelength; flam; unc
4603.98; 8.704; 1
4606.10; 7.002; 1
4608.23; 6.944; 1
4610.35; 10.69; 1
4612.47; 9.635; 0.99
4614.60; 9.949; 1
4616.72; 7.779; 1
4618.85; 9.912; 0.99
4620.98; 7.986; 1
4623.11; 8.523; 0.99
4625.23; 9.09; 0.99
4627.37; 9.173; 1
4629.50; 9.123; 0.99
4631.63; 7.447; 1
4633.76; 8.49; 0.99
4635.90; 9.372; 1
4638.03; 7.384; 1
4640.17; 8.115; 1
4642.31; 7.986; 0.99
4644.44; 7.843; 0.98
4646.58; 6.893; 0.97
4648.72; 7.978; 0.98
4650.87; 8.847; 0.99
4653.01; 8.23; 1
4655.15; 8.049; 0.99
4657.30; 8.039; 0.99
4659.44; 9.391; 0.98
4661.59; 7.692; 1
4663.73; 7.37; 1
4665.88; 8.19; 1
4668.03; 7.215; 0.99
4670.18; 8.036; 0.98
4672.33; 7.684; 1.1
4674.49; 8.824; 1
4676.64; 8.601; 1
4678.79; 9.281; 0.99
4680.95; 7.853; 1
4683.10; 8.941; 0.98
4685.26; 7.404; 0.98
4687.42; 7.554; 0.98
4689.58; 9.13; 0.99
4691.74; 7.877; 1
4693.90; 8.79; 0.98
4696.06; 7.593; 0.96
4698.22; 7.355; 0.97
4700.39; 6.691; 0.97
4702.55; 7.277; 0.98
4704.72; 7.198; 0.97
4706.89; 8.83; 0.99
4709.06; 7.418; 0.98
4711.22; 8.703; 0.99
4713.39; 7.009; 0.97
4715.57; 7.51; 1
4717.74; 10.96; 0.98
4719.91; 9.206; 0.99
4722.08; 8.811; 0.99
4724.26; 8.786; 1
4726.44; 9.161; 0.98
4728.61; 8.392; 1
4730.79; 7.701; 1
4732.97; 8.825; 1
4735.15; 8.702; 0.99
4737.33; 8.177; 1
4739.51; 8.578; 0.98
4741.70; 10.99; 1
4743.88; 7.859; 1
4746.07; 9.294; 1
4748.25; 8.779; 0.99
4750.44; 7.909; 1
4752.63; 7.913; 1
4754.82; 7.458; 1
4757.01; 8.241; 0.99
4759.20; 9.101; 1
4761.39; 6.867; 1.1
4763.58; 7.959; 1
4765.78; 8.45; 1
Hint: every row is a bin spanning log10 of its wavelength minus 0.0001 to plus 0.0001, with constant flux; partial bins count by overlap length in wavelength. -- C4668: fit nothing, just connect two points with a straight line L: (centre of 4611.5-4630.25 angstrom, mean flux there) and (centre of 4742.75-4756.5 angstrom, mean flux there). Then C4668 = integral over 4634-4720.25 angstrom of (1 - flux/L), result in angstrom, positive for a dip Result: 5.5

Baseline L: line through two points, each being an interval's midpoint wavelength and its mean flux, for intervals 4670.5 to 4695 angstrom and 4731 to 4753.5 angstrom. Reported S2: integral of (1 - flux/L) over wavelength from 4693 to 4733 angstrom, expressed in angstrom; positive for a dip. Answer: 1.5 angstrom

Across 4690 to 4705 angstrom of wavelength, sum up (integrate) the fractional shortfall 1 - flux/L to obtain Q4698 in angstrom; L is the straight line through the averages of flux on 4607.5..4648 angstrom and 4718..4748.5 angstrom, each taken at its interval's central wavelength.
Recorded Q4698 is 1.9 angstrom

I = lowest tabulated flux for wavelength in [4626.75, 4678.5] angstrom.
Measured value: 6.893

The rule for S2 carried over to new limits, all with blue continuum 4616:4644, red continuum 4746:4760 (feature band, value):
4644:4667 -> 1.08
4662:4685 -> 0.72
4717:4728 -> -1.24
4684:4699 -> 0.74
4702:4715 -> 0.96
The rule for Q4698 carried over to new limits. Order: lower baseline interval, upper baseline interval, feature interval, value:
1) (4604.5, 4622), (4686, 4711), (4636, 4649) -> 0.9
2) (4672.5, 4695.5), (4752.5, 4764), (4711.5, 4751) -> -3.1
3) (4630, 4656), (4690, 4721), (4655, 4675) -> 0.1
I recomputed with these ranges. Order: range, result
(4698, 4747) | 6.691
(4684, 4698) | 7.404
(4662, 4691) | 7.215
